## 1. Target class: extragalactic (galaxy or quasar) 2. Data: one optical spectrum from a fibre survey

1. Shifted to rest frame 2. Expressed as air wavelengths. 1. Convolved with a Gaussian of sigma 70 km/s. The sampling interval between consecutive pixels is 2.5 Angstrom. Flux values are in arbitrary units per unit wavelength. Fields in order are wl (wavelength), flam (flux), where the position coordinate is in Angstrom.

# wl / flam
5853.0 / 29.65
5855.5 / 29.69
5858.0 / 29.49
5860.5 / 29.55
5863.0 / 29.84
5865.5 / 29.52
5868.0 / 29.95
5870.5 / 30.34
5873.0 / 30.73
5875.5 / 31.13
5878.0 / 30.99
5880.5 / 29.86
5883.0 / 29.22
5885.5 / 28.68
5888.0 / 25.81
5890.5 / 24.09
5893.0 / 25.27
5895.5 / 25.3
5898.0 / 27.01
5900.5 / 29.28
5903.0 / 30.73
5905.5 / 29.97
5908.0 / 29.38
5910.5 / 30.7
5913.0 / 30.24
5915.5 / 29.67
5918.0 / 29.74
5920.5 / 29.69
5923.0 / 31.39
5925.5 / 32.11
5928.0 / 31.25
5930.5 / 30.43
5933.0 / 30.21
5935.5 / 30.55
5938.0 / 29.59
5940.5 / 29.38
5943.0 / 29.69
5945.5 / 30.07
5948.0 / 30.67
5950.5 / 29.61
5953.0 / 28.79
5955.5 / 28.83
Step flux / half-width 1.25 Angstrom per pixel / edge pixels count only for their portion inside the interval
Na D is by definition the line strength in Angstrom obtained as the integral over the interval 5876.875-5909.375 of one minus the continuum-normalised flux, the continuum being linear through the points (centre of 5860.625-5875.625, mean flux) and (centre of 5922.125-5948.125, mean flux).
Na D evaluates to 2.3 Angstrom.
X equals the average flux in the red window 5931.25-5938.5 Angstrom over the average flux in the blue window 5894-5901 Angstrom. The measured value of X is 1.12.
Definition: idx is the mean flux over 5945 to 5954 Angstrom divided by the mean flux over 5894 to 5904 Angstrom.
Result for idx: 1.1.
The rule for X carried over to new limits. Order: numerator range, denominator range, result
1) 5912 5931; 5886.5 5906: 1.13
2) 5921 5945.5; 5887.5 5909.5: 1.11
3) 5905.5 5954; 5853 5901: 1.05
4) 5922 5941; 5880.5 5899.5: 1.15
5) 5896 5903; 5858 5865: 0.95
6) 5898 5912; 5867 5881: 0.97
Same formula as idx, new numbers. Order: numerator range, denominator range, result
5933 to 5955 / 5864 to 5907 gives 1.04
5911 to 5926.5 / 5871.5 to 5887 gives 1.01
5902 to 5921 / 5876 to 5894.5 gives 1.08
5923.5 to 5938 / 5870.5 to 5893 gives 1.07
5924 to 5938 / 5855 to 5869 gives 1.04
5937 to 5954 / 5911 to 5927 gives 0.97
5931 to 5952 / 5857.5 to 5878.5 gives 0.99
